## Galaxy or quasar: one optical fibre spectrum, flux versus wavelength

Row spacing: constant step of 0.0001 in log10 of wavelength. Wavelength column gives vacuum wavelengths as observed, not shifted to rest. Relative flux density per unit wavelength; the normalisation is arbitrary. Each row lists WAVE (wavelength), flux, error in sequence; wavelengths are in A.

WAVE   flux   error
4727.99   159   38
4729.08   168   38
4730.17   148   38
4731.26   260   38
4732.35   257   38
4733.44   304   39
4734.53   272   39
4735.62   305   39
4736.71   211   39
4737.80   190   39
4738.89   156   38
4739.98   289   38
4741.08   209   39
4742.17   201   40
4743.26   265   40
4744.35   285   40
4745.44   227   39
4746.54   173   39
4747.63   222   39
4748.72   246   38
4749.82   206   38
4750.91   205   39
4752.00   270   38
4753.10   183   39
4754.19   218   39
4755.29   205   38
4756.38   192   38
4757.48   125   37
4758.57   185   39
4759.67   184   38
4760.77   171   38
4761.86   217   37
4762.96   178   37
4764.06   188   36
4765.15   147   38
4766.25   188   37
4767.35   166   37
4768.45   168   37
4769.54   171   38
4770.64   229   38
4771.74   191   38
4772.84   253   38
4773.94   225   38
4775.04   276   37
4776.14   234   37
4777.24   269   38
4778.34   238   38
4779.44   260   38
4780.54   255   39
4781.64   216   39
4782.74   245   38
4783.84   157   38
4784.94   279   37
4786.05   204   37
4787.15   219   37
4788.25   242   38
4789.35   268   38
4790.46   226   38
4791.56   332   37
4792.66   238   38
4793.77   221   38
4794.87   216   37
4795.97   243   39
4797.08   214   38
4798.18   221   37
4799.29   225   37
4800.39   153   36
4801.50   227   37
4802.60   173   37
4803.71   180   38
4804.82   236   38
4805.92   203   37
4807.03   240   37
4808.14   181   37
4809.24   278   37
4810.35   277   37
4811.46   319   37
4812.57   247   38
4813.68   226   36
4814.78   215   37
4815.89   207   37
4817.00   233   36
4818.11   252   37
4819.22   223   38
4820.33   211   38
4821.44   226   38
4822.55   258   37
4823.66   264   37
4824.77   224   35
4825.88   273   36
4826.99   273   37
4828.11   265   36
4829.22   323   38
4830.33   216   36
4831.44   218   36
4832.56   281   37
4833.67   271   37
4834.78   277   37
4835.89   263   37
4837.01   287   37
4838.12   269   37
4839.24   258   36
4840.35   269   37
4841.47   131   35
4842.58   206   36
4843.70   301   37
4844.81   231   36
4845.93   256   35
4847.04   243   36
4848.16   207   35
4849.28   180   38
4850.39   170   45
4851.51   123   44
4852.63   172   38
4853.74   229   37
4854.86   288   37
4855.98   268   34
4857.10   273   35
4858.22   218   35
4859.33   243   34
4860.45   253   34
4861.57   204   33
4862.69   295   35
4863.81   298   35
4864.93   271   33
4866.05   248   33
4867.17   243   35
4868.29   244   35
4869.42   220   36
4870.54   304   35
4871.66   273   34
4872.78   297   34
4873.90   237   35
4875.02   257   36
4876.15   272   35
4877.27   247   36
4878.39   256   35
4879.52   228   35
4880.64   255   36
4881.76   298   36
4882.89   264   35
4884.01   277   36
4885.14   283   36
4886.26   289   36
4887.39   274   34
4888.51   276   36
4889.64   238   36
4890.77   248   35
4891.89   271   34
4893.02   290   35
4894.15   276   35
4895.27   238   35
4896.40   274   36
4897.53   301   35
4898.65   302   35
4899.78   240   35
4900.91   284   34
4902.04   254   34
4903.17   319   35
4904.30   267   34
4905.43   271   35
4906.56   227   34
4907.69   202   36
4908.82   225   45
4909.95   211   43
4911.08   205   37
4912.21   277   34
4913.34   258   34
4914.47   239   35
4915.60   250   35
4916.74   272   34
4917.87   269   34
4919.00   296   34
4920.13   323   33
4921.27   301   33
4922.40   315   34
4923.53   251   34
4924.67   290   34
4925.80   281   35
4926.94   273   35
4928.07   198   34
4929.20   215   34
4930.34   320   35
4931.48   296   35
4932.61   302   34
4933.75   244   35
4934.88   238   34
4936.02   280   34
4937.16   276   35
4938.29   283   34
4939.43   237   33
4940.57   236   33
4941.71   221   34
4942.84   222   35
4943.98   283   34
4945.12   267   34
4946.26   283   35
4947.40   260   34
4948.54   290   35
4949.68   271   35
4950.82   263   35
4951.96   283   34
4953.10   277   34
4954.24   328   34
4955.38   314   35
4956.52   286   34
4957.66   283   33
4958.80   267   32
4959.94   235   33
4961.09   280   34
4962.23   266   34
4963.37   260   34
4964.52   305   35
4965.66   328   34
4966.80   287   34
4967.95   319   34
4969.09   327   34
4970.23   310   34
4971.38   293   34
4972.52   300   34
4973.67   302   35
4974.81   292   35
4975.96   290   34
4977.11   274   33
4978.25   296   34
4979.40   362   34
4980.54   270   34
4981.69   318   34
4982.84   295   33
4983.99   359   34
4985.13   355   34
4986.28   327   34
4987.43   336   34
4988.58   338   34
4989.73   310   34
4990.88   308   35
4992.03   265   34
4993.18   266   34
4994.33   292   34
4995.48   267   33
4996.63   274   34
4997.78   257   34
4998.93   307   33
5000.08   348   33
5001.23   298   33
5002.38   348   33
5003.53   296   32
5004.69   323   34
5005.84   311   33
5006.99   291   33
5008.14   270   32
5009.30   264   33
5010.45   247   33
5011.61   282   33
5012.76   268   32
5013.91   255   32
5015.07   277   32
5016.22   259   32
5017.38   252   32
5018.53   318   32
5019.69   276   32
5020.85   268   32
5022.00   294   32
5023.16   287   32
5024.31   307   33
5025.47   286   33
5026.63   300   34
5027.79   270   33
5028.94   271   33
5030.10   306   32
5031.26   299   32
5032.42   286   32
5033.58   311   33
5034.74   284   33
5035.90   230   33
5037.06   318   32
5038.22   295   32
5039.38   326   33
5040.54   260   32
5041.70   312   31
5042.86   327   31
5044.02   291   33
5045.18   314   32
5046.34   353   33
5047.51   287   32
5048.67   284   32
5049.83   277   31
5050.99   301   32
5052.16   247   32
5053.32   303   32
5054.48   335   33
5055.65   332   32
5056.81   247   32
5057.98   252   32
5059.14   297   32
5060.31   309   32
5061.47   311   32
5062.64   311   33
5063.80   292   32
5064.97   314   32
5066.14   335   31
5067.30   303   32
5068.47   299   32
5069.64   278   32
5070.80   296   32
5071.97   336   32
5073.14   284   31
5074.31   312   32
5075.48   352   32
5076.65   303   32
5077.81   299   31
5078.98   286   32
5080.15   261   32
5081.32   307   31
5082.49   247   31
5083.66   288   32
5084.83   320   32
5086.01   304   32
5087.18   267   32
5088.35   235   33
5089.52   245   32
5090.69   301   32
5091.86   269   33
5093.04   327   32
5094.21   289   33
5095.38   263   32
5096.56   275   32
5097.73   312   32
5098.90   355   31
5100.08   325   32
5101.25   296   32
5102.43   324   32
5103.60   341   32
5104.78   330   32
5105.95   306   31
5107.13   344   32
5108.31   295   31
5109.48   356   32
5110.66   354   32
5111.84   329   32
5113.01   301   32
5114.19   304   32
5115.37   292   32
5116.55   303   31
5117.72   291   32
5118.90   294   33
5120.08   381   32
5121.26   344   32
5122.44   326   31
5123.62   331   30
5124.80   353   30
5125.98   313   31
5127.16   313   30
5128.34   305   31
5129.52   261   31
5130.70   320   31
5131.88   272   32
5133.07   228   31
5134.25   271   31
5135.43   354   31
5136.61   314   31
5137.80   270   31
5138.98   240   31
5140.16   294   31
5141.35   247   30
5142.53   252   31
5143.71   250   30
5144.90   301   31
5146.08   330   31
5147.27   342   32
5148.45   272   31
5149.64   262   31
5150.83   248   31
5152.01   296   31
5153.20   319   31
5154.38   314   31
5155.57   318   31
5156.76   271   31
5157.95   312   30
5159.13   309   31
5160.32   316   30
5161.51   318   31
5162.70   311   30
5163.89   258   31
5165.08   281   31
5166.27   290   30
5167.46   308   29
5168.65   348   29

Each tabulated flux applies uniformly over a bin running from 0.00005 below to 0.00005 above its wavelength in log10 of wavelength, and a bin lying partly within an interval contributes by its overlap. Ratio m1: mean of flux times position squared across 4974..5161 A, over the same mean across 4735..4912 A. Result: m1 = 1.39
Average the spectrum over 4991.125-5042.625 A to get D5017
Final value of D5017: 287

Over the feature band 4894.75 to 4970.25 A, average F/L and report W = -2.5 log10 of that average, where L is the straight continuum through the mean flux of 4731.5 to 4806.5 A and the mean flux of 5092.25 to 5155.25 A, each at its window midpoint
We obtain -0.05 mag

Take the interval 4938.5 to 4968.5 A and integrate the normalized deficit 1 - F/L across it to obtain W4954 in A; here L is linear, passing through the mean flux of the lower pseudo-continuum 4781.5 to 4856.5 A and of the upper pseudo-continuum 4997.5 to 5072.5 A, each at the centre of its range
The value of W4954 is -0.4 A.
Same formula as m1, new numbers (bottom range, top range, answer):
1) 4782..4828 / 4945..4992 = 1.37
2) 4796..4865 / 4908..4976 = 1.21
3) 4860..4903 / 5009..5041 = 1.13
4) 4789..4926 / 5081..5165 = 1.33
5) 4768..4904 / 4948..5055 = 1.28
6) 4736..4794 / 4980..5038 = 1.49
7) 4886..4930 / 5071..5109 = 1.22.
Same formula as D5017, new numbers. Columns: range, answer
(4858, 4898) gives 263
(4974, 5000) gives 303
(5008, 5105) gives 293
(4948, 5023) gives 293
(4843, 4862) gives 227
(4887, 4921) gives 263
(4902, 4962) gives 266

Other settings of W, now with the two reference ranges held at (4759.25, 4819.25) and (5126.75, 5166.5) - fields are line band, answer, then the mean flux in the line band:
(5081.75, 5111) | -0.08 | 302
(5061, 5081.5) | -0.11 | 304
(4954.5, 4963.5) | -0.09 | 277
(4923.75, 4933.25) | -0.09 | 271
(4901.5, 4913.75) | -0.01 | 247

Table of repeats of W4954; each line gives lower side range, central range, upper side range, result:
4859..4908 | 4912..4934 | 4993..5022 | -0.2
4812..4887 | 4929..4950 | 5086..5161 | 0.0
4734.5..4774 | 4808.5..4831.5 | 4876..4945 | -1.8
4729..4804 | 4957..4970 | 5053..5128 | -0.7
